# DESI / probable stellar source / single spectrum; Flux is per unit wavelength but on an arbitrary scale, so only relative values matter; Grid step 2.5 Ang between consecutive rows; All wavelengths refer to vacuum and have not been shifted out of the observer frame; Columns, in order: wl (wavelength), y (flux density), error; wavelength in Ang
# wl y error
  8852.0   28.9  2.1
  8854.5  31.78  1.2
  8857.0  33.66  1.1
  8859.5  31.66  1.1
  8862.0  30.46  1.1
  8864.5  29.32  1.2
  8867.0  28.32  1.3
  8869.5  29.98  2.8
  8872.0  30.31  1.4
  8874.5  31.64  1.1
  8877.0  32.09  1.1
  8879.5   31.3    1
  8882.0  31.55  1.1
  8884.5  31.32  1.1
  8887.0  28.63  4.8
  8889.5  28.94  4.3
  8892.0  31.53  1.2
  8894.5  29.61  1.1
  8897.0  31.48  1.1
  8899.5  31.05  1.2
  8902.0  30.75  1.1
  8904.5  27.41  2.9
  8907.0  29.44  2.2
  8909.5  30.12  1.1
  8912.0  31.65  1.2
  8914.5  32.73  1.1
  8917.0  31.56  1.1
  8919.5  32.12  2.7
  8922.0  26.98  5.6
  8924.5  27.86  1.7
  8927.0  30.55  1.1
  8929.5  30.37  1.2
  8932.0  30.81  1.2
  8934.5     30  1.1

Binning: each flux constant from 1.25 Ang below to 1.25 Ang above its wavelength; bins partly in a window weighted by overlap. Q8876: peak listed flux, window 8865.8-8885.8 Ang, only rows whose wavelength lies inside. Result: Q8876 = 32.09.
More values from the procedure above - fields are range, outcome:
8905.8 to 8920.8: 32.73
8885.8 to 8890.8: 28.94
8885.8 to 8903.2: 31.53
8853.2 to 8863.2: 33.66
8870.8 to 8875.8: 31.64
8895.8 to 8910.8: 31.48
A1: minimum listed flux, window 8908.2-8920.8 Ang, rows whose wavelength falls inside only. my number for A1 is 30.12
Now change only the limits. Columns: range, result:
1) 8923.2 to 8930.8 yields 27.86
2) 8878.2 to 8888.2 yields 28.63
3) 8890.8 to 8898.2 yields 29.61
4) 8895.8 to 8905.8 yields 27.41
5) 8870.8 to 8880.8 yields 30.31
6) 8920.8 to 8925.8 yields 26.98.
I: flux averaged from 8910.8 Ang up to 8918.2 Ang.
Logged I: 32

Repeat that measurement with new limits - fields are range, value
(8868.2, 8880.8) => 31.1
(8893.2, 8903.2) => 30.7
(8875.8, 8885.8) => 31.5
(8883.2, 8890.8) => 29.7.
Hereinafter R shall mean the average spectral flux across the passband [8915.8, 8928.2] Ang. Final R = 29.8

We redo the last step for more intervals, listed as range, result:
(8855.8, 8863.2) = 31.9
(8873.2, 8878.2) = 31.8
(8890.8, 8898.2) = 30.9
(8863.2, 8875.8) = 29.9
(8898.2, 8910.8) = 29.8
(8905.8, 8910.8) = 29.8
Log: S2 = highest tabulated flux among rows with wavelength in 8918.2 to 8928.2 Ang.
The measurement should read 32.12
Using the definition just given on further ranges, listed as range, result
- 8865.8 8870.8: 29.98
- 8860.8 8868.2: 30.46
